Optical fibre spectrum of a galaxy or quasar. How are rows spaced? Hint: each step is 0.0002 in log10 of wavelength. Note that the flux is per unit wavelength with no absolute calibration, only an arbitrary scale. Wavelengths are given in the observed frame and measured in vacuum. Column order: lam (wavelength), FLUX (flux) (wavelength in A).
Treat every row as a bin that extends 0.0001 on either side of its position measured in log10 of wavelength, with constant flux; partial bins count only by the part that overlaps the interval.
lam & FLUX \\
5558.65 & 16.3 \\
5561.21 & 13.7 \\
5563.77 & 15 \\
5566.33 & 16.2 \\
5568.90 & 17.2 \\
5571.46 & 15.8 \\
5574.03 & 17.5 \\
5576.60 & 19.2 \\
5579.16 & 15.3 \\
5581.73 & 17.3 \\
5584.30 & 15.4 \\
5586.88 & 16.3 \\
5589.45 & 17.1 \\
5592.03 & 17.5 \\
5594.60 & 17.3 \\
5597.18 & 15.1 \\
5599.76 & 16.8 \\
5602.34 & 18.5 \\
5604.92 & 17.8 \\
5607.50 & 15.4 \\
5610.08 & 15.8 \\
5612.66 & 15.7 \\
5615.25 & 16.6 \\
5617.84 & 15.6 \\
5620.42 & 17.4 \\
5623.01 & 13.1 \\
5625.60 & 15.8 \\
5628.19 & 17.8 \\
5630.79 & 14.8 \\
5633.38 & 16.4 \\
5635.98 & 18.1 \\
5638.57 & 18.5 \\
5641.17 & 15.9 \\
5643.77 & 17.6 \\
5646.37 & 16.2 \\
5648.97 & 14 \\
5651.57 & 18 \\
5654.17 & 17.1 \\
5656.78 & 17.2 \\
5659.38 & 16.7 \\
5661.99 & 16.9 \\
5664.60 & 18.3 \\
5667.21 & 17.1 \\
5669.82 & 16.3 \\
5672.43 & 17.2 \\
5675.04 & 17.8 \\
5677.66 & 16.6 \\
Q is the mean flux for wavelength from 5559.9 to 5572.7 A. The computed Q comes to 15.6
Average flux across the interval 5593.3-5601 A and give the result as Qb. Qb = 16.4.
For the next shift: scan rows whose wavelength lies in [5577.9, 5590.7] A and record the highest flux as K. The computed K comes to 17.3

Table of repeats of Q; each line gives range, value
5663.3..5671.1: 17.2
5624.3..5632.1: 16.1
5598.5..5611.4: 16.9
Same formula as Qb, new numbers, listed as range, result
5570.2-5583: 17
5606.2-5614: 15.6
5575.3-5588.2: 16.7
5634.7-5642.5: 17.5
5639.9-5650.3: 15.9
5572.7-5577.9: 18.3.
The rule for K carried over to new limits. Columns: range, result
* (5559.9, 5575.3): 17.5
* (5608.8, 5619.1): 16.6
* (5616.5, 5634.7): 17.8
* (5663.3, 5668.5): 18.3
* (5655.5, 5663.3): 17.2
